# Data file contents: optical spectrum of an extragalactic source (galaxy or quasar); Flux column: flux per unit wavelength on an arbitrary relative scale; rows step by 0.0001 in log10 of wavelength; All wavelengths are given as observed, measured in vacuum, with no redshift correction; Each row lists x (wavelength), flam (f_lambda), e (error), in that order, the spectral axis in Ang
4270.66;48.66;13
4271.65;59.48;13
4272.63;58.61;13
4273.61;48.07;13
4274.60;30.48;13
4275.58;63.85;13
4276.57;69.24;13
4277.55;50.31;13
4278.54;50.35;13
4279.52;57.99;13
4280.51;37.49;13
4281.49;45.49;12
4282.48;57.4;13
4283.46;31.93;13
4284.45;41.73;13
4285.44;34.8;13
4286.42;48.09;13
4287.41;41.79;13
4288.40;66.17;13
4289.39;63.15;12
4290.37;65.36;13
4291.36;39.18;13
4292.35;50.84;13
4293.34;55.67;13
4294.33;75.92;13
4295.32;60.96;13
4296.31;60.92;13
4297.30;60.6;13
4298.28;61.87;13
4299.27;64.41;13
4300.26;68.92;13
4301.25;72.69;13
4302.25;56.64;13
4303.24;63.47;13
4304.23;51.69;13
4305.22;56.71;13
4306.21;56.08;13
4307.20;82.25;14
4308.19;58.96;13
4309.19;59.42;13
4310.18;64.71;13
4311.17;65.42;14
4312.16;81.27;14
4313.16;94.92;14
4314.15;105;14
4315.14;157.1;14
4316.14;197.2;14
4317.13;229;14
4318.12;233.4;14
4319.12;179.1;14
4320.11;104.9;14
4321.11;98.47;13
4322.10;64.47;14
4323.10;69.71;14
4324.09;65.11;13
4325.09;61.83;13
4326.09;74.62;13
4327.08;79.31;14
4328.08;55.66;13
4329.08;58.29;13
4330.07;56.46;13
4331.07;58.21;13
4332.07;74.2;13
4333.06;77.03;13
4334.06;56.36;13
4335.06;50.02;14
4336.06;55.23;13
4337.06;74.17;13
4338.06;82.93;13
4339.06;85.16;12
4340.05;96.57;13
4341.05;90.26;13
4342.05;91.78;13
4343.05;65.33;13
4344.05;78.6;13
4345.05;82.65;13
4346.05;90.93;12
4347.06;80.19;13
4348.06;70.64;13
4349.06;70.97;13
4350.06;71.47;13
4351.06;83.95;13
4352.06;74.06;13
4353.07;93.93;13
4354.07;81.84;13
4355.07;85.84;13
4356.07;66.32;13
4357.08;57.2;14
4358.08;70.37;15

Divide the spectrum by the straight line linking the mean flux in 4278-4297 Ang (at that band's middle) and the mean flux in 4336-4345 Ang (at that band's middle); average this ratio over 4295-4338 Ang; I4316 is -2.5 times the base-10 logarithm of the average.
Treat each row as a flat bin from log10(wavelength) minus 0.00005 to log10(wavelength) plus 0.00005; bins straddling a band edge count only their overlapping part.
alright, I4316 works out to -0.23 mag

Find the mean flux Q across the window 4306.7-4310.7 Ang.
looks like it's 66.3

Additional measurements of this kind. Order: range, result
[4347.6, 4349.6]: 70.9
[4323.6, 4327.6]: 70.1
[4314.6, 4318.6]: 203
